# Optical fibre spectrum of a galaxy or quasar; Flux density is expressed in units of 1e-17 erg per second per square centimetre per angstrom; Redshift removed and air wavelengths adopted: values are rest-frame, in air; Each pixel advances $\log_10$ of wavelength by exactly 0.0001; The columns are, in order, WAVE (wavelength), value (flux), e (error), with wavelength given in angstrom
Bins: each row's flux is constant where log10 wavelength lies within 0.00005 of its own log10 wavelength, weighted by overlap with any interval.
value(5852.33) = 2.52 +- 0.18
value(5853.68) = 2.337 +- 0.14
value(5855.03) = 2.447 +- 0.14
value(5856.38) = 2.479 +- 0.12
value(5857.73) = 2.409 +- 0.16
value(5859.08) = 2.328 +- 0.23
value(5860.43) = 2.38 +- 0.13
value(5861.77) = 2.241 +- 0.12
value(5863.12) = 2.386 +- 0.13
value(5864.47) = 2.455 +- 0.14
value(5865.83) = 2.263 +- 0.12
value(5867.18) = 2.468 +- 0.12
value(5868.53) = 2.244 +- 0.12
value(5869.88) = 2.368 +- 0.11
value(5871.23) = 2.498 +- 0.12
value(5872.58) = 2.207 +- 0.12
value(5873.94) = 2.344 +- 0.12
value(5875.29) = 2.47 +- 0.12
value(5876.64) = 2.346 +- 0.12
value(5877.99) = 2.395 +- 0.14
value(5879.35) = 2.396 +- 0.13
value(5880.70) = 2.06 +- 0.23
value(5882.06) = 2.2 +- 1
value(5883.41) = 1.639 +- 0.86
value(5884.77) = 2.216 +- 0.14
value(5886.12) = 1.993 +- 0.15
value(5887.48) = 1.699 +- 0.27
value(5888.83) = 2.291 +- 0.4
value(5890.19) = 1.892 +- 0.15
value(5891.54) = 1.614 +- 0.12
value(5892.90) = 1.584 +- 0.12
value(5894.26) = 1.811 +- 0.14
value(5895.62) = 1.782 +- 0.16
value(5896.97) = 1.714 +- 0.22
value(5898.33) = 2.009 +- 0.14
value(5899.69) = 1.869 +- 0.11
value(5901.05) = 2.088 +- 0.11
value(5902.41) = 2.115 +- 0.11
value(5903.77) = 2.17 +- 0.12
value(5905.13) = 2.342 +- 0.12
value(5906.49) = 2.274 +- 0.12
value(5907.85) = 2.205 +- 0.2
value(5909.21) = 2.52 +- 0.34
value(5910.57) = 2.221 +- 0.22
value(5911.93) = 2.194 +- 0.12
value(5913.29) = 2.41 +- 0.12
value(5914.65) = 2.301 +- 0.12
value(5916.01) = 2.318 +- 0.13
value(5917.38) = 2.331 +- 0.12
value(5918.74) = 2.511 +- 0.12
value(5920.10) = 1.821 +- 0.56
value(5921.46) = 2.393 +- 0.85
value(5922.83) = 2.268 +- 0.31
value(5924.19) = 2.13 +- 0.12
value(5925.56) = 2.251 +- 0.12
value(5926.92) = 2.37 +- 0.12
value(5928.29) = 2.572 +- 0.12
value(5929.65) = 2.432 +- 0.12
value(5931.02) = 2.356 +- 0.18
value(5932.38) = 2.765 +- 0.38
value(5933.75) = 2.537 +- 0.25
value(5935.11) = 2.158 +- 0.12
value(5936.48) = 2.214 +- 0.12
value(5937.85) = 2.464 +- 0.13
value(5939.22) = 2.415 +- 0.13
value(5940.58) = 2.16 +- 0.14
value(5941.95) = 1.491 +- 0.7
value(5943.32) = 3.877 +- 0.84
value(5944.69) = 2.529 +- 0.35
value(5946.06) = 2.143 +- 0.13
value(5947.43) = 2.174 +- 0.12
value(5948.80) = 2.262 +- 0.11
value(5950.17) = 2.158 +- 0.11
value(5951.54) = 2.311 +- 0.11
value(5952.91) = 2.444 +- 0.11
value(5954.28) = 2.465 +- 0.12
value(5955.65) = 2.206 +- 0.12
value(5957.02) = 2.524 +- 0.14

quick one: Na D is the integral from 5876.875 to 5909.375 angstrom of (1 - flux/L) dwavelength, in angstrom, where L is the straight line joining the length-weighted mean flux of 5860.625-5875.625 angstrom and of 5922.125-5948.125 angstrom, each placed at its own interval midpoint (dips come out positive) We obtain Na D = 4.58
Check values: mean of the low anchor 2.36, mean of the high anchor 2.38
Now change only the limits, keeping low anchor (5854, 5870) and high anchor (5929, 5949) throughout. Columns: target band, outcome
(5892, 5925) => 3.5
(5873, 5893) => 2.4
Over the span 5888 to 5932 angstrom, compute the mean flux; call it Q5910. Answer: 2.16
